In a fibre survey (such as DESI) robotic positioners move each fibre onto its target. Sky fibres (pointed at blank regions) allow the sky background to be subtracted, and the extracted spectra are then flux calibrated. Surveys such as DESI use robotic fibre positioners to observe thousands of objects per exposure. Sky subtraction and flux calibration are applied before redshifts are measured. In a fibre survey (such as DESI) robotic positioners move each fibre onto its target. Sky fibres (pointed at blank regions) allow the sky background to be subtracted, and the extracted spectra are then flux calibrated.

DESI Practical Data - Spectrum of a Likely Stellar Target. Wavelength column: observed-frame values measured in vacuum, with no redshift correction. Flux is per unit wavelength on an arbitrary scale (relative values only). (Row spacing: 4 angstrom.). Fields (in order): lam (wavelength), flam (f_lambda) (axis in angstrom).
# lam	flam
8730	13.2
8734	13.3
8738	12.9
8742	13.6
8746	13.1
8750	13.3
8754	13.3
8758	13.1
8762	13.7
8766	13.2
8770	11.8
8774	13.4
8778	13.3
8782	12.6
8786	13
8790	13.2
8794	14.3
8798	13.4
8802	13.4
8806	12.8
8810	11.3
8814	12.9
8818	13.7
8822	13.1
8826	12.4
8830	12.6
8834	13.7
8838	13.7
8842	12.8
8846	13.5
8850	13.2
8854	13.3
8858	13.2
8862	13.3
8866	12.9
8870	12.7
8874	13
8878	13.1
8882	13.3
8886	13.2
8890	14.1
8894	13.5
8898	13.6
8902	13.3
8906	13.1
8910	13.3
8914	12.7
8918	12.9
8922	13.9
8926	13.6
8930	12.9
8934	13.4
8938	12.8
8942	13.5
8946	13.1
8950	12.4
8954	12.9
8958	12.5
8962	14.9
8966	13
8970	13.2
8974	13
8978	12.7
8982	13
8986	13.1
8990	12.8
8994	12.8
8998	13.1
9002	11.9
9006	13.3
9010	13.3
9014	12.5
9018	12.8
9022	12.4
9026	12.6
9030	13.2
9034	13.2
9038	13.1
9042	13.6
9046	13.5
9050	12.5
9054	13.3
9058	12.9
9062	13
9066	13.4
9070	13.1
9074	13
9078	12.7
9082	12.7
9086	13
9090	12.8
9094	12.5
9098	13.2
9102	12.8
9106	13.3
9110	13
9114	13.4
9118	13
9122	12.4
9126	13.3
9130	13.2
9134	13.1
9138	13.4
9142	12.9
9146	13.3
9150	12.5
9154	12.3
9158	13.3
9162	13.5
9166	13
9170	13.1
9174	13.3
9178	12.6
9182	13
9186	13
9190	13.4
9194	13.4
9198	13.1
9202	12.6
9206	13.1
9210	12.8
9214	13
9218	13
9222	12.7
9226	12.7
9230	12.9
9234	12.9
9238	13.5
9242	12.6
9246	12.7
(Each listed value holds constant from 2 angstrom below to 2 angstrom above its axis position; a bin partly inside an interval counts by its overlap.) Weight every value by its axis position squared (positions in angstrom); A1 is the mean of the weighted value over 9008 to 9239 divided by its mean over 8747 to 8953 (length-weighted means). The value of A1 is 1.1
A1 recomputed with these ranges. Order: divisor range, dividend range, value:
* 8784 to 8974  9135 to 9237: 1.06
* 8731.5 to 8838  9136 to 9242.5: 1.09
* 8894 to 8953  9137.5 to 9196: 1.05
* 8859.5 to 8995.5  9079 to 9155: 1.03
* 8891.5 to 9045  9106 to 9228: 1.04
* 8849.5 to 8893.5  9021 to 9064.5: 1.03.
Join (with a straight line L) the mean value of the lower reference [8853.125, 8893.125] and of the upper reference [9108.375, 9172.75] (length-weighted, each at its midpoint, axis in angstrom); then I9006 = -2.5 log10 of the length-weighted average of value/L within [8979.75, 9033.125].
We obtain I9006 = 0.02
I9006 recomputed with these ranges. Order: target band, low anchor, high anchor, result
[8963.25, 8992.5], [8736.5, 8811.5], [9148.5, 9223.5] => 0.002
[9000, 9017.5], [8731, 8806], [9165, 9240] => 0.029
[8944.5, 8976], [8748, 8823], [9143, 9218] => -0.005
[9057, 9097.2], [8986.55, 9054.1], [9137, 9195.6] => 0.005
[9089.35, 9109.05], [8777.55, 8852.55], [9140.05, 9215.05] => 0.008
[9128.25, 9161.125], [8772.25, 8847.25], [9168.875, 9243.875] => -0.001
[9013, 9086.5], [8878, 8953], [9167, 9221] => 0.013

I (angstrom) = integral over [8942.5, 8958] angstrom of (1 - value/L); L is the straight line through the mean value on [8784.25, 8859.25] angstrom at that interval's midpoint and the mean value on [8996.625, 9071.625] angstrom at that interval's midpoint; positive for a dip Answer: 0.3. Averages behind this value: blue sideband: 13.1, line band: 12.8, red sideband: 13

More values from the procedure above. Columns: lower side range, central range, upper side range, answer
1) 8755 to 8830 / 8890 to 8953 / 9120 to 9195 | -0.9 angstrom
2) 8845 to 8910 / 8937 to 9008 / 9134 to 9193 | 1.0 angstrom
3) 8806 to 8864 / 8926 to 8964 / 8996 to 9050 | -0.6 angstrom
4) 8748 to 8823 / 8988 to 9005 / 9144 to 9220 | 0.5 angstrom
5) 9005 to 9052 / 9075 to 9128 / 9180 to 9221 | 0.3 angstrom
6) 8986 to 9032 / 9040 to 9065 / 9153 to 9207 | -0.5 angstrom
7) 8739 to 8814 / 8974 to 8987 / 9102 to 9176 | 0.1 angstrom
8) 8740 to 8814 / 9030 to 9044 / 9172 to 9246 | -0.3 angstrom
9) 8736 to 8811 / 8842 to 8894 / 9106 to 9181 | -0.5 angstrom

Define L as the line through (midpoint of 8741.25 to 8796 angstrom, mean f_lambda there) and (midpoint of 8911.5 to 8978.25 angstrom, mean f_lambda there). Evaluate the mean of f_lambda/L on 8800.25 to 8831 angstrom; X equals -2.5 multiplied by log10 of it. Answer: 0.03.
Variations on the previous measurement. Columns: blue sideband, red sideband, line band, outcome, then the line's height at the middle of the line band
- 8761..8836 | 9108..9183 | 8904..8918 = 0.00 mag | 13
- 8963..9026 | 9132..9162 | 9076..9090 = 0.01 mag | 13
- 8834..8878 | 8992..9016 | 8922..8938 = -0.03 mag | 13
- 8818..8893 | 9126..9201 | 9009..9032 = 0.03 mag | 13.1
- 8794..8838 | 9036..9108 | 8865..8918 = -0.02 mag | 13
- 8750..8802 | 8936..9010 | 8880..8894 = -0.04 mag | 13.1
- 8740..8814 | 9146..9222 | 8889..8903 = -0.04 mag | 13.1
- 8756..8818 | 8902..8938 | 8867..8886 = 0.01 mag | 13.2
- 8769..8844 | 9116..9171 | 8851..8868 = -0.01 mag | 13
